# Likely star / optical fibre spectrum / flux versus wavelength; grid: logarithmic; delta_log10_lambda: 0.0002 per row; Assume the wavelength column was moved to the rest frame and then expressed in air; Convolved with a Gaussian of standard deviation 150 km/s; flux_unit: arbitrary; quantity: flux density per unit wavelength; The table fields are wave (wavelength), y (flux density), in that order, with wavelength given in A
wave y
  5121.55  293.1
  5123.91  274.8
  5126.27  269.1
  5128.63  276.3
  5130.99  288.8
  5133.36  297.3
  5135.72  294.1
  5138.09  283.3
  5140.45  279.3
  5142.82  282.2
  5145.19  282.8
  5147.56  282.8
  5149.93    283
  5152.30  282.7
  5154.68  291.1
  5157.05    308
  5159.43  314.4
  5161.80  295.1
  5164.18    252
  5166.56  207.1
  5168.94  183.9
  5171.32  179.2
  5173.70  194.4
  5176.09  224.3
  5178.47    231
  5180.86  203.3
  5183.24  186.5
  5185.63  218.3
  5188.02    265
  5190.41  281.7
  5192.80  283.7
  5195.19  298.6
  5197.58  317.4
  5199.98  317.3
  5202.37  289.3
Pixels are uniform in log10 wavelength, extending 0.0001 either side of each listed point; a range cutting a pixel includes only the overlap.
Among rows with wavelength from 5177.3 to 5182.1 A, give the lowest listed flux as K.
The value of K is 203.3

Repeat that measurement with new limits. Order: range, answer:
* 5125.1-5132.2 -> 269.1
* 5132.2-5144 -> 279.3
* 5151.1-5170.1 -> 183.9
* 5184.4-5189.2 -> 218.3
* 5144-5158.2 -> 282.7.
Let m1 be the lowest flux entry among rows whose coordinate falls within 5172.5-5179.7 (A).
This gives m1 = 194.4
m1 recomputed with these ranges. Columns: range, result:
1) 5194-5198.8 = 298.6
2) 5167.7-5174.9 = 179.2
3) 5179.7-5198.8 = 186.5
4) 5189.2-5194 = 281.7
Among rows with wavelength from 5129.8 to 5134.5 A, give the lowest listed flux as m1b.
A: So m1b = 288.8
